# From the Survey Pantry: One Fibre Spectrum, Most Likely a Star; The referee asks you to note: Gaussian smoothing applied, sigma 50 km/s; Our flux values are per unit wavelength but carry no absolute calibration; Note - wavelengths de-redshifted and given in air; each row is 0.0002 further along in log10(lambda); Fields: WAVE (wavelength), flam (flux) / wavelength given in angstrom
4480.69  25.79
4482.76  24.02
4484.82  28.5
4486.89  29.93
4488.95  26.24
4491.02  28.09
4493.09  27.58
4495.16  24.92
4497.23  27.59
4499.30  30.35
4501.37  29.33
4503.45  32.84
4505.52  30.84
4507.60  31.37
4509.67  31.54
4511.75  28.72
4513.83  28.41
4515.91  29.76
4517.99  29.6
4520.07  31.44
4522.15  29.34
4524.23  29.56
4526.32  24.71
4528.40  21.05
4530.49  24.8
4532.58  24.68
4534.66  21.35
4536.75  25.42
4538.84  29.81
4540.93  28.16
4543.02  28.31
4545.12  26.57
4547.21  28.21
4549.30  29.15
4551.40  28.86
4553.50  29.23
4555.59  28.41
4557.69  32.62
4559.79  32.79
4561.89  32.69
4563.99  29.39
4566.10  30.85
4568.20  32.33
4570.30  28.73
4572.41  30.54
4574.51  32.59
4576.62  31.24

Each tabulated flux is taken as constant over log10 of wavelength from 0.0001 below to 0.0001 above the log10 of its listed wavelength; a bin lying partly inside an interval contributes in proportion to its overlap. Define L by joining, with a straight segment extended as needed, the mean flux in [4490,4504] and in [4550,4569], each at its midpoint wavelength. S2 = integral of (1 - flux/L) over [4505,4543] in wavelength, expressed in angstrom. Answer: 2.2 angstrom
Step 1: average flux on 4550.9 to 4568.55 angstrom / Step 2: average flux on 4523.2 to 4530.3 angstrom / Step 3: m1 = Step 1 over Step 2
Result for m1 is 1.2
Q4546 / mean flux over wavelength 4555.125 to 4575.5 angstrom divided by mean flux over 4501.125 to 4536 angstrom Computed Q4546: 1.11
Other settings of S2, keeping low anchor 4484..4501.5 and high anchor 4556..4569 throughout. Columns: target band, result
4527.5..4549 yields 3.1 angstrom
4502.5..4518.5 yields -0.8 angstrom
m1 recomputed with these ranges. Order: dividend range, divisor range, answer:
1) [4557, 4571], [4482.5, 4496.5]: 1.15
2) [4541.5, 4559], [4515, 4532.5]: 1.06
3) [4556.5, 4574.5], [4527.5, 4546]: 1.22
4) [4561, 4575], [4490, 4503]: 1.10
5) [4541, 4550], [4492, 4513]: 0.95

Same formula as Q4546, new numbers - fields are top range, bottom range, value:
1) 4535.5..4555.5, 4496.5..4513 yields 0.93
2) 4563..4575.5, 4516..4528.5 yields 1.09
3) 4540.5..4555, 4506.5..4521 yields 0.94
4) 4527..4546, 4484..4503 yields 0.91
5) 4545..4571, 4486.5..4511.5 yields 1.03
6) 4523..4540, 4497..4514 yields 0.83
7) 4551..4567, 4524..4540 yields 1.23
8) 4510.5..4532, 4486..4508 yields 0.96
